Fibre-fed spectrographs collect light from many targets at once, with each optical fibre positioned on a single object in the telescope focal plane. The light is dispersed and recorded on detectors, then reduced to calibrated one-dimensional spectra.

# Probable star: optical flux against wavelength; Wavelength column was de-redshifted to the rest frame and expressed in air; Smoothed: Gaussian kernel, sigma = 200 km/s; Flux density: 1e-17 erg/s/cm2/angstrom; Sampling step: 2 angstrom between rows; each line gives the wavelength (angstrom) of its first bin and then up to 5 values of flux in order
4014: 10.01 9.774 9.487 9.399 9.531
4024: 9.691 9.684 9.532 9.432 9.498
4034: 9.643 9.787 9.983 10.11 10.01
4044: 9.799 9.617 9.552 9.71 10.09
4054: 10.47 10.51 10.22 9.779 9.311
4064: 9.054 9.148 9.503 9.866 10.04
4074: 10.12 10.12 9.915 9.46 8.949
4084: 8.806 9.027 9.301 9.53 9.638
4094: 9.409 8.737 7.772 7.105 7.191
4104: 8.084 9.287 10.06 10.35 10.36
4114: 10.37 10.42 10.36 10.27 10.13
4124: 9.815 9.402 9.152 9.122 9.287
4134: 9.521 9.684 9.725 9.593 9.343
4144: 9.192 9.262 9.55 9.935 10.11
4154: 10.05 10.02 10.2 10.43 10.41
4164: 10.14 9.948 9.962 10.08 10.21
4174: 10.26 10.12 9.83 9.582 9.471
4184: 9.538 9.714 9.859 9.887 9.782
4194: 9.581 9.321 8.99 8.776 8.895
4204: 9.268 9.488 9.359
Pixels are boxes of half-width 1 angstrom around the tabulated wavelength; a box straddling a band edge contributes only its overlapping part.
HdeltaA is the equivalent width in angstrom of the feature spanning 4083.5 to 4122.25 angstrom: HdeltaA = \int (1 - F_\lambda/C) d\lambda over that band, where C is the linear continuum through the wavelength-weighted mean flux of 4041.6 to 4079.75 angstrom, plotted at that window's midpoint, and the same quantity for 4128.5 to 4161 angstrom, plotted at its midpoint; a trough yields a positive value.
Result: 1.8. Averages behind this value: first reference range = 9.82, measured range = 9.3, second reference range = 9.68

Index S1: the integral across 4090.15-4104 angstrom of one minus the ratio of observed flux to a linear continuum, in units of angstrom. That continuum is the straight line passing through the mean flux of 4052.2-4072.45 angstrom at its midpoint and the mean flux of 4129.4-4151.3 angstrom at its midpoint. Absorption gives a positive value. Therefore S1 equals 1.9 angstrom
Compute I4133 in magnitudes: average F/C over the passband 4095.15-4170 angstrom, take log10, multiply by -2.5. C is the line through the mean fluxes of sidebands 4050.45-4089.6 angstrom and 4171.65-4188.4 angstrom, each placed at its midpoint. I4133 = 0.02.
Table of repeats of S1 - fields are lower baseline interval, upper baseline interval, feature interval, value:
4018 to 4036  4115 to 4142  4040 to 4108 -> 1.71 angstrom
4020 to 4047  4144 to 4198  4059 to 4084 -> 0.45 angstrom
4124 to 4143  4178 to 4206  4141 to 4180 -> -2.03 angstrom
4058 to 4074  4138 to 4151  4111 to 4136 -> -0.83 angstrom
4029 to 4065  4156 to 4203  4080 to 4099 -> 1.47 angstrom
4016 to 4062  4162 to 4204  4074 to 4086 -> 0.36 angstrom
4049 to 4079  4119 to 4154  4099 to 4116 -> 0.92 angstrom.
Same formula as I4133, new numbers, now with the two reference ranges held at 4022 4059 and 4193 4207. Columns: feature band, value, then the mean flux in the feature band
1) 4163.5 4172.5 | -0.083 mag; 10.1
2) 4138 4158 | -0.034 mag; 9.7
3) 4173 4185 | -0.060 mag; 9.8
